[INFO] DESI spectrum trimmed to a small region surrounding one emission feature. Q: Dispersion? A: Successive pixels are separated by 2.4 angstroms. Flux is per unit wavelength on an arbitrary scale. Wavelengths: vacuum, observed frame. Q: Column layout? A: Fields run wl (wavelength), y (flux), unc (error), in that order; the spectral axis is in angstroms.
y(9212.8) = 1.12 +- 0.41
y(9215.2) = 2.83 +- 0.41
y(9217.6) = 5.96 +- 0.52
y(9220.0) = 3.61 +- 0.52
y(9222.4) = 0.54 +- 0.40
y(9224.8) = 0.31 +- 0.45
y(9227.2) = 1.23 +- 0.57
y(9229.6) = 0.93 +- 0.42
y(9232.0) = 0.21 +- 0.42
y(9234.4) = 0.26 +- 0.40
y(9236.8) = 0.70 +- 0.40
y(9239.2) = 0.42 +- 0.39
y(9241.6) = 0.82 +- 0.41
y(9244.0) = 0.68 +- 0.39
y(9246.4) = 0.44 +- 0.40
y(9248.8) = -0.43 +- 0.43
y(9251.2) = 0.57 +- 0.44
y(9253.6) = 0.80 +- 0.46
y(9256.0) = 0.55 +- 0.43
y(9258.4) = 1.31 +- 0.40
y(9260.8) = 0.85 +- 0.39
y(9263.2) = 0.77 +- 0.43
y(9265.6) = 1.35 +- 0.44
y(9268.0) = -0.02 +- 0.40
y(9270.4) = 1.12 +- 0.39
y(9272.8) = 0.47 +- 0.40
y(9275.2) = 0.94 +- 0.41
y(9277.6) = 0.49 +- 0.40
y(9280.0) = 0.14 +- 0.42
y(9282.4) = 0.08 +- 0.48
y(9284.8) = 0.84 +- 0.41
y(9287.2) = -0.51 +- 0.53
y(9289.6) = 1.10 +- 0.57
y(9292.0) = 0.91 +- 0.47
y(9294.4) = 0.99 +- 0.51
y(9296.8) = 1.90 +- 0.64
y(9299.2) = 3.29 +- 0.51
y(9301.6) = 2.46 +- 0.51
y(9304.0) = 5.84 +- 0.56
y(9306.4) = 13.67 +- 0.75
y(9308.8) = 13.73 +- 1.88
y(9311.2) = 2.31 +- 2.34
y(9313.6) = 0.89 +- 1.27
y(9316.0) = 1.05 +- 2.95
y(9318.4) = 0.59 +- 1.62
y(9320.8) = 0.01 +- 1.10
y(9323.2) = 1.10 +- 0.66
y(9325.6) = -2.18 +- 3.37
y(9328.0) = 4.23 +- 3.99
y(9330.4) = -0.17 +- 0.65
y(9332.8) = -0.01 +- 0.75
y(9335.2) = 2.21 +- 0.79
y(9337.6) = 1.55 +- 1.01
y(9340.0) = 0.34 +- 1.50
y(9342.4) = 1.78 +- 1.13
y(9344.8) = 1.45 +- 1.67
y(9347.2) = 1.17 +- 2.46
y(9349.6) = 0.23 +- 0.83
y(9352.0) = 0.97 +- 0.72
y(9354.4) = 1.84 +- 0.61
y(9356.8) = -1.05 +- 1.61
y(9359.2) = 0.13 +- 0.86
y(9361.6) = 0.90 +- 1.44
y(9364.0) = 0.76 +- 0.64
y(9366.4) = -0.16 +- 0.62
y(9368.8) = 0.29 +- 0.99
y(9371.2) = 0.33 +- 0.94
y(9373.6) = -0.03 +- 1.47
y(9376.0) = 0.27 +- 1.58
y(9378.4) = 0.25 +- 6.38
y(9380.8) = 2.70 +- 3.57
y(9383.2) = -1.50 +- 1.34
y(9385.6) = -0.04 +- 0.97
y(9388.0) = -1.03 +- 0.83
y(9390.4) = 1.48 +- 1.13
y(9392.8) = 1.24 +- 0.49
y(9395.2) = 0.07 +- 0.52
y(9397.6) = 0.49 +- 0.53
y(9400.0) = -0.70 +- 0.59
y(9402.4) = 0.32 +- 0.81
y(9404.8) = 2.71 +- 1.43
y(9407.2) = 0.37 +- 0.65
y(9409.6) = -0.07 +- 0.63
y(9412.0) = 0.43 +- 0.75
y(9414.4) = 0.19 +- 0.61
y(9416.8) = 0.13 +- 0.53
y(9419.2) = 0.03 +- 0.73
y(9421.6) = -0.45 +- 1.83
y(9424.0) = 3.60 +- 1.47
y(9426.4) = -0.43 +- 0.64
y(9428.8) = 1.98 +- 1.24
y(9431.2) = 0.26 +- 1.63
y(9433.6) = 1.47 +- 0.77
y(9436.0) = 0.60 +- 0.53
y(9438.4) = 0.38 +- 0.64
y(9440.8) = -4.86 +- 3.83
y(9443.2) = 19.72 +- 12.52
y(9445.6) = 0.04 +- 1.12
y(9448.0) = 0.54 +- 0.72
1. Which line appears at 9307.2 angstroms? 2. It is [O III]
